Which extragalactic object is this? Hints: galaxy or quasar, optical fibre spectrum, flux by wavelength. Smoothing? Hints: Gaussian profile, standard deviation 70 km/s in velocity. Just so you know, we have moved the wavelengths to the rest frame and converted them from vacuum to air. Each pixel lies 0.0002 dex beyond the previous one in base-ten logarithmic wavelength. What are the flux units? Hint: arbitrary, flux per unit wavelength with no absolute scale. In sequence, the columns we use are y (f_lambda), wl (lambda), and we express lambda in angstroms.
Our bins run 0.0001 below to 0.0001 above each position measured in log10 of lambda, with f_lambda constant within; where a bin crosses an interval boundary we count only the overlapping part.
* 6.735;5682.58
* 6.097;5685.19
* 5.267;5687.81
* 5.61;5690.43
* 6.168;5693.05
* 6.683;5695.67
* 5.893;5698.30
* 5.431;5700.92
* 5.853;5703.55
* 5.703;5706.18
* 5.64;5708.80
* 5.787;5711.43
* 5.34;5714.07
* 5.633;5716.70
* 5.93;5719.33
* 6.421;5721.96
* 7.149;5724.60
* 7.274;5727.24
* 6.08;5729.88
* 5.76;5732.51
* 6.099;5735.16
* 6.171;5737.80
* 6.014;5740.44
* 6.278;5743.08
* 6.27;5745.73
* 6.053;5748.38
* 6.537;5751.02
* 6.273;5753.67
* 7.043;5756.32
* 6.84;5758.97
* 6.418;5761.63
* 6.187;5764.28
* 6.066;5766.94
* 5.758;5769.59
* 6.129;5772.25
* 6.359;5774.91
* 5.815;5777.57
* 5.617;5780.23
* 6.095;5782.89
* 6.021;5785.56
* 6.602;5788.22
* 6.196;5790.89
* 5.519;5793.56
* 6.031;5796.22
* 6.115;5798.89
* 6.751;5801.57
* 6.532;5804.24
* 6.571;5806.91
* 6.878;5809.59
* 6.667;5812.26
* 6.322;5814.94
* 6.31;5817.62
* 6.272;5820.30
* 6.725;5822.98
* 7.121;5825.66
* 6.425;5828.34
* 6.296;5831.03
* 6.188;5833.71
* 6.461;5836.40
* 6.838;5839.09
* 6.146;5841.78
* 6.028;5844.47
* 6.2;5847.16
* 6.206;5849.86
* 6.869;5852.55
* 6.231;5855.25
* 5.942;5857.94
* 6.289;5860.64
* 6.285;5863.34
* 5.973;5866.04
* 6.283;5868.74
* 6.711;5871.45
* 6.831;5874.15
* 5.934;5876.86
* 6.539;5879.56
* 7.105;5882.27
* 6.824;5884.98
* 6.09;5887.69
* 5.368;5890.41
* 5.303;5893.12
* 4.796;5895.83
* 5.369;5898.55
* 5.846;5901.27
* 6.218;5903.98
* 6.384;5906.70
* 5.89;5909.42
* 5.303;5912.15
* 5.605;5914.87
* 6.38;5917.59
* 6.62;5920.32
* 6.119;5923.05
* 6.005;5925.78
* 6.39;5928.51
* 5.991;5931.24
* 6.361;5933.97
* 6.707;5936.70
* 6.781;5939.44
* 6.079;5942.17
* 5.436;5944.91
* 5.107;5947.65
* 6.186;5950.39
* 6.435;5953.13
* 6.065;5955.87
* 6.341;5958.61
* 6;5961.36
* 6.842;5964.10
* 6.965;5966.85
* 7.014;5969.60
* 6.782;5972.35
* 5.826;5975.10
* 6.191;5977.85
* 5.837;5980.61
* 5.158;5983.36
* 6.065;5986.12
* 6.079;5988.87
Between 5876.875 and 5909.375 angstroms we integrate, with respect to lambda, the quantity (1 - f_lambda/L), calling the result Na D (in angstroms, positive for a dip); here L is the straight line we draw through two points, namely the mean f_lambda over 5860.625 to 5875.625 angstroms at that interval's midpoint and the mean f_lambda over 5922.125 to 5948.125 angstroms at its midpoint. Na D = 1.66 angstroms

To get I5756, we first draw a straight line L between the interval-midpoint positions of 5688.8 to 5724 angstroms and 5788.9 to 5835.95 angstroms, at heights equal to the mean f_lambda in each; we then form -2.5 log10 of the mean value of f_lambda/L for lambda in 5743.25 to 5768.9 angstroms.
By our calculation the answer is -0.05 mag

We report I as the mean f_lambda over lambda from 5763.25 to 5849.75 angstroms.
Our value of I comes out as 6.29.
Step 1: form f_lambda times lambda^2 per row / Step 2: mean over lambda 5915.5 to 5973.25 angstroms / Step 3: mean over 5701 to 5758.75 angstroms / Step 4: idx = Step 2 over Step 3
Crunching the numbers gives 1.1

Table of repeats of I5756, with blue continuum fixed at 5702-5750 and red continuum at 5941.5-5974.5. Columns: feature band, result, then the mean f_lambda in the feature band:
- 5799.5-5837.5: -0.06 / 6.53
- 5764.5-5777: 0.01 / 6.07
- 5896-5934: 0.04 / 5.98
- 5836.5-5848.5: -0.03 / 6.32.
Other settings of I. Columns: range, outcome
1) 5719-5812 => 6.29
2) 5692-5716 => 5.82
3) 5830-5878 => 6.32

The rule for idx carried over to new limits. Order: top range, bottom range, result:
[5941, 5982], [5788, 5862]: 1.02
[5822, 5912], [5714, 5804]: 1.04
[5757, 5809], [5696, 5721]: 1.11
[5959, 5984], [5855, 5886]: 1.02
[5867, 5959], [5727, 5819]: 1.02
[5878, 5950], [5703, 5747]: 1.06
